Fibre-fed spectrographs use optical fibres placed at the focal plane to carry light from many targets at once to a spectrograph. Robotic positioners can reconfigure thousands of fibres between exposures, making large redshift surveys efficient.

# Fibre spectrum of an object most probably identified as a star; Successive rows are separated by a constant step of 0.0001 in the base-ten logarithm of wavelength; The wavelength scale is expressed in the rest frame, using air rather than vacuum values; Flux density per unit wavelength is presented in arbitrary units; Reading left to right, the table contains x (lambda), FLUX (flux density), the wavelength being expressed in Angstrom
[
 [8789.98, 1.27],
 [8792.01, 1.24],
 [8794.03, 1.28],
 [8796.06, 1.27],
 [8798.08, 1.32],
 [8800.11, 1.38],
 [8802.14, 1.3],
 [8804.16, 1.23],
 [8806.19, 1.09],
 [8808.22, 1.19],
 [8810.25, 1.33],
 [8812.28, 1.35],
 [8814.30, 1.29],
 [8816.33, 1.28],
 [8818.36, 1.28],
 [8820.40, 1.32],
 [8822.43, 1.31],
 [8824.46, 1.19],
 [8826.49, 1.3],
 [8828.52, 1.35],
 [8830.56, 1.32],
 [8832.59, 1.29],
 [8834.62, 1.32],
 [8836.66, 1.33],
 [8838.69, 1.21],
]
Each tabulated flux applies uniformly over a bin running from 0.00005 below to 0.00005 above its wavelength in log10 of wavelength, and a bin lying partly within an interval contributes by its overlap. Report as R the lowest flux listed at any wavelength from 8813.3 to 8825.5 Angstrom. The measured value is 1.19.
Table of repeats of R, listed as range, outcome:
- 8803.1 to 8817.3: 1.09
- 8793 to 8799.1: 1.27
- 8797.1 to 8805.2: 1.23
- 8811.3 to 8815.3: 1.29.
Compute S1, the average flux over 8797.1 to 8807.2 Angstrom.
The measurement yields 1.26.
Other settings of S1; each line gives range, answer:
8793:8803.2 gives 1.31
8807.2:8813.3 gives 1.29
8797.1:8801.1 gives 1.35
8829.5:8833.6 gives 1.3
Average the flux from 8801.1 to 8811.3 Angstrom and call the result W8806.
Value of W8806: 1.23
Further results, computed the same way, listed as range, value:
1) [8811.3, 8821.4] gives 1.3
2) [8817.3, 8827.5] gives 1.28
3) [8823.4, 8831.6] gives 1.29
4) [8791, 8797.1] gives 1.26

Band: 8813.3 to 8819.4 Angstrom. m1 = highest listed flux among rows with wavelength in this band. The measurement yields 1.29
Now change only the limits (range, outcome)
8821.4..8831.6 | 1.35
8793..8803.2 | 1.38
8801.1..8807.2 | 1.3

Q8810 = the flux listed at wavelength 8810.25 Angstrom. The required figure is 1.33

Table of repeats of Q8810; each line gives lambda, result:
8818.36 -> 1.28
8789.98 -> 1.27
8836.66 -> 1.33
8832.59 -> 1.29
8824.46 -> 1.19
